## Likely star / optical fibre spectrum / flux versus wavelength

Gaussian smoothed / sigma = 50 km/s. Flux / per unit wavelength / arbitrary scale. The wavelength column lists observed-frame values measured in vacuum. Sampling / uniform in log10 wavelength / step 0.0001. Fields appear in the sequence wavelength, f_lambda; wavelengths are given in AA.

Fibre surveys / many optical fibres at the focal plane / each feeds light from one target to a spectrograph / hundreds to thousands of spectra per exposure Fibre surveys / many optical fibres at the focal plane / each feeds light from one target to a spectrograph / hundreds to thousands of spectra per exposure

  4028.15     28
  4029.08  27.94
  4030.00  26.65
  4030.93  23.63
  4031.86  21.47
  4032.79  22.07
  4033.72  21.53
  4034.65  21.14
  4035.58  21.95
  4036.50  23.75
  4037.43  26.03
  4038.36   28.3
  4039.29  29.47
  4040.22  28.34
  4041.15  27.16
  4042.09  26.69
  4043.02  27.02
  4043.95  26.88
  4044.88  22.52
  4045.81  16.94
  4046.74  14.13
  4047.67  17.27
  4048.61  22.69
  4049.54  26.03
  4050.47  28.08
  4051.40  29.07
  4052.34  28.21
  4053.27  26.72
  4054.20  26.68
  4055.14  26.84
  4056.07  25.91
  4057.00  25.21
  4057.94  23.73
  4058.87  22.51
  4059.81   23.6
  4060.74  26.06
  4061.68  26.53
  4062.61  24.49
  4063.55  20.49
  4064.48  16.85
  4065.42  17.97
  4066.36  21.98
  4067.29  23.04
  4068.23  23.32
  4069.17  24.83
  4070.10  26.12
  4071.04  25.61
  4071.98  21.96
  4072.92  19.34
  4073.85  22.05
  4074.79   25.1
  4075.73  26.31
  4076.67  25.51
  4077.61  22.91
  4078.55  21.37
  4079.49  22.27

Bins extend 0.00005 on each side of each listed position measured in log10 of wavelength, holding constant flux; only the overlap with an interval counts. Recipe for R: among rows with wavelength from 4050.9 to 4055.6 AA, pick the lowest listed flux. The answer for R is 26.68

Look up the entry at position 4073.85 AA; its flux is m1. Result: 22.05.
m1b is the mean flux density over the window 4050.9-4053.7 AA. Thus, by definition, 28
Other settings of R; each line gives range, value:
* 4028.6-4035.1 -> 21.14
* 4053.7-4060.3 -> 22.51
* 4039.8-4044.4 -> 26.69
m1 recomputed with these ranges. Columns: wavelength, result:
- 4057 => 25.21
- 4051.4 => 29.07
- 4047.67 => 17.27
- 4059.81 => 23.6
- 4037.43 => 26.03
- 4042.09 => 26.69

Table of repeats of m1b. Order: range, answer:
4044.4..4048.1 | 17.8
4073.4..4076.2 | 24.5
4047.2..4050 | 21.9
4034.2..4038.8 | 24.3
